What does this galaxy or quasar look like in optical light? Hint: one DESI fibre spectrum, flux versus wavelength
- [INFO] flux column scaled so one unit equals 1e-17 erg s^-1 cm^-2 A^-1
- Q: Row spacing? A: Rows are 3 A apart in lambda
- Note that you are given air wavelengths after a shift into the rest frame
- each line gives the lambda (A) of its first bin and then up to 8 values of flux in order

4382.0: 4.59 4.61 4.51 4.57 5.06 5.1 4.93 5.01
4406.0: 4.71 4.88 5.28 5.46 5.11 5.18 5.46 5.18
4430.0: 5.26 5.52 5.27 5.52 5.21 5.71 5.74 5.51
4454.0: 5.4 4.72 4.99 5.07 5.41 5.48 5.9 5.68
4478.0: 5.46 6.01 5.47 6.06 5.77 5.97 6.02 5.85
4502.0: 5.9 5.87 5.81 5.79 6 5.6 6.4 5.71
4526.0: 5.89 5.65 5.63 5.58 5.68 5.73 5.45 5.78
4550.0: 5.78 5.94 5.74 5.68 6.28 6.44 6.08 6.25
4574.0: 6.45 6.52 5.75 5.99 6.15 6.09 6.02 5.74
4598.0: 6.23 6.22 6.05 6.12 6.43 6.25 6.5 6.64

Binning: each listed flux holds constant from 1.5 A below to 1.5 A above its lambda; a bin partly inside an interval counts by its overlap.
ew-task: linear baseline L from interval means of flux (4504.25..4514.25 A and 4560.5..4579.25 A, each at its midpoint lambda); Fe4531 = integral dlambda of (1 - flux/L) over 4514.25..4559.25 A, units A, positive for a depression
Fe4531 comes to 2.2 A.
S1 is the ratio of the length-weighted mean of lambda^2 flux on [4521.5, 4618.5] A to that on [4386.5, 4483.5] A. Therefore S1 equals 1.2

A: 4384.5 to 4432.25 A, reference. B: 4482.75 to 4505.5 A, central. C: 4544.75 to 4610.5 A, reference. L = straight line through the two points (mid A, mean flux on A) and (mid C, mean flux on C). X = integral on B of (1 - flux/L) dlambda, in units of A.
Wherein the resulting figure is -1.3 A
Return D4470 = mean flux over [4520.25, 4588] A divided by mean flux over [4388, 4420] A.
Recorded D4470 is 1.2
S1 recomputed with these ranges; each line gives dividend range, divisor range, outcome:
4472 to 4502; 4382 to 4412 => 1.25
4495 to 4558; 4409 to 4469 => 1.14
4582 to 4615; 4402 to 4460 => 1.25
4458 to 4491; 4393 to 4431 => 1.12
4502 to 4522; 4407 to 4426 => 1.18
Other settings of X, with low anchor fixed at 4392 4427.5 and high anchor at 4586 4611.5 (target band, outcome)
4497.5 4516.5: -0.78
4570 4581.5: -0.48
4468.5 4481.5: -0.59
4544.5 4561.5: 0.22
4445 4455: -0.49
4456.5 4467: 0.63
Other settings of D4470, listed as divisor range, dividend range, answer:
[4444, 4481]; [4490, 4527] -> 1.08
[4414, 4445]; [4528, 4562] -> 1.07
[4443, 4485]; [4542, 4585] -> 1.10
